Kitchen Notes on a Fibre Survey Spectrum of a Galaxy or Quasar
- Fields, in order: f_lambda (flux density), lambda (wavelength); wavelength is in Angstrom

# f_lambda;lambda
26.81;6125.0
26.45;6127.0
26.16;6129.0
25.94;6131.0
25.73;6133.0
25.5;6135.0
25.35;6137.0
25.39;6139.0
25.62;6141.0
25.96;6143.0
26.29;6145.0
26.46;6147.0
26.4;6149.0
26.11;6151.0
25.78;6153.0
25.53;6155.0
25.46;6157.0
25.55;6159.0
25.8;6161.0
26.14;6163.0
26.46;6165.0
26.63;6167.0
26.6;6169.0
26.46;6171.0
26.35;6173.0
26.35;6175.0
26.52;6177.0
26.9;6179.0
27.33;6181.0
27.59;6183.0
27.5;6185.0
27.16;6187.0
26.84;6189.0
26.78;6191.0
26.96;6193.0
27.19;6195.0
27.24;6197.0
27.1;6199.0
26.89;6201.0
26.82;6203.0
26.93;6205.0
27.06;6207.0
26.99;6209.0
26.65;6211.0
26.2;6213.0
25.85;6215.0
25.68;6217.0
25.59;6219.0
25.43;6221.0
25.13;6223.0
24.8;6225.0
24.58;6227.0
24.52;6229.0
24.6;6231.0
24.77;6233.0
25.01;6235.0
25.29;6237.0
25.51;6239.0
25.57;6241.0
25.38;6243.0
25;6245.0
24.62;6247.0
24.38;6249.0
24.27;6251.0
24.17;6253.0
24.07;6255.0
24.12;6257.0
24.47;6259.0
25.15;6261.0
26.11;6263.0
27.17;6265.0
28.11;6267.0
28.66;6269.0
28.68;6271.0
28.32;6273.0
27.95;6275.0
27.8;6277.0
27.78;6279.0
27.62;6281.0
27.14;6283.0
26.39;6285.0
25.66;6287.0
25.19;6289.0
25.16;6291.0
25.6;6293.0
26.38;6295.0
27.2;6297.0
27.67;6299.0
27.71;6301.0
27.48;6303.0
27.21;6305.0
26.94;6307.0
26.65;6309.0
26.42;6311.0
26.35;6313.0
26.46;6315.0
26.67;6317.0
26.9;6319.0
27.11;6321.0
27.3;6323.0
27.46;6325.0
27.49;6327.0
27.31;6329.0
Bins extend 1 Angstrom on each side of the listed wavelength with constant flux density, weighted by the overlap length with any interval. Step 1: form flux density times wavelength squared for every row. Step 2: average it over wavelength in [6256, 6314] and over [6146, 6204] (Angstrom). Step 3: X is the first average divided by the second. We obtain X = 1.0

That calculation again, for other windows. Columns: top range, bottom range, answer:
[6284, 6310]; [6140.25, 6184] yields 1.05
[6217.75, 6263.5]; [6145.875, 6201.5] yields 0.96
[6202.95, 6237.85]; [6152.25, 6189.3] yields 0.98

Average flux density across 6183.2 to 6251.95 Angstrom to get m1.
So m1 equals 25.9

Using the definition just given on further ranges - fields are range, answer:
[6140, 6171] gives 26.1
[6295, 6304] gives 27.4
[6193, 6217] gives 26.8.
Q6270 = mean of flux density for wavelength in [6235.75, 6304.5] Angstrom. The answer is 26.2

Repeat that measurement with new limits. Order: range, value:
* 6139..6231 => 26.3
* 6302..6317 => 26.8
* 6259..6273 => 27.2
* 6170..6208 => 26.9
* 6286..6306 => 26.5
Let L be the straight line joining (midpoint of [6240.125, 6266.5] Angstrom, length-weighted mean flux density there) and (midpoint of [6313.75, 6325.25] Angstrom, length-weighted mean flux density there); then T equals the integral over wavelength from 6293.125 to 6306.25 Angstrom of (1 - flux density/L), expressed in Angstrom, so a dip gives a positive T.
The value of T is -0.4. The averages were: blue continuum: 25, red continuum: 26.9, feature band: 27.2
